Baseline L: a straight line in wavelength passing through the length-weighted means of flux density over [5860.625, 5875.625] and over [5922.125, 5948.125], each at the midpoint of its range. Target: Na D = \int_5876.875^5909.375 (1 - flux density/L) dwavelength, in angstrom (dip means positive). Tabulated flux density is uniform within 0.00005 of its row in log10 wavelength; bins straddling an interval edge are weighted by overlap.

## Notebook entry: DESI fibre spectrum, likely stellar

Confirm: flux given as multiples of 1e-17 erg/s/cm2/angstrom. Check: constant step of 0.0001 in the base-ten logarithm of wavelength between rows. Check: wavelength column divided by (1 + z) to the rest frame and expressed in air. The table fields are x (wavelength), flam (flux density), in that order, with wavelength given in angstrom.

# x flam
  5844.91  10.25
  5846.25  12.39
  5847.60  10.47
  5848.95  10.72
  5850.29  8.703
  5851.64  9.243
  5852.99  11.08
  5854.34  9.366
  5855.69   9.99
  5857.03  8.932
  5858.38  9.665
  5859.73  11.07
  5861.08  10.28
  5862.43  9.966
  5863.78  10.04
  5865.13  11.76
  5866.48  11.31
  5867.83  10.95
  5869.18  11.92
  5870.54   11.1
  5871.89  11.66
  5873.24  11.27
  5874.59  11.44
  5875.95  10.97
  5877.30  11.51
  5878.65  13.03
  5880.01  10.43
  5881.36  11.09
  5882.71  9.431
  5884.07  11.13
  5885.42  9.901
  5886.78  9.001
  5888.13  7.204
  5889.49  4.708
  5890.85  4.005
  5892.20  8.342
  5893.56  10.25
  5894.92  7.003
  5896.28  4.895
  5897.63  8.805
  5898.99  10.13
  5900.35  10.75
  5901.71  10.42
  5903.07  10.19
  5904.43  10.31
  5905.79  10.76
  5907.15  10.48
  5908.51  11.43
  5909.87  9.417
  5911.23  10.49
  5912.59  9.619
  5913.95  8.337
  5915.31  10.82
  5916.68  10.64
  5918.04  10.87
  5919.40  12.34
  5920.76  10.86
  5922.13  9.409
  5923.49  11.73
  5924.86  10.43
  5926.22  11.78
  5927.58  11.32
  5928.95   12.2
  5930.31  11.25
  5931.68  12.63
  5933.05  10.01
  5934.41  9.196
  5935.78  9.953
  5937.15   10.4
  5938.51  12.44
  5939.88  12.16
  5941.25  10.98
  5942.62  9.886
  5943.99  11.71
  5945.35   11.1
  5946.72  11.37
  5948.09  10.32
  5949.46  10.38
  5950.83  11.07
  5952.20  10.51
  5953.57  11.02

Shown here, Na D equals 5.0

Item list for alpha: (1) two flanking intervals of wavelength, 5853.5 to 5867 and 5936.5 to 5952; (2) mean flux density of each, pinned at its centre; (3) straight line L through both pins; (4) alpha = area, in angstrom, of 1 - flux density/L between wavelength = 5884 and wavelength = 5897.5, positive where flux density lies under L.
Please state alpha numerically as 3.85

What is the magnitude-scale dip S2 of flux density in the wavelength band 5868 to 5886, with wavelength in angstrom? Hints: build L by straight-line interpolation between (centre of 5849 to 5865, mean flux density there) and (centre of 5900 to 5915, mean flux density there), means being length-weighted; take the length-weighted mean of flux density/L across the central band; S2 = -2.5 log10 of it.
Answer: -0.11 mag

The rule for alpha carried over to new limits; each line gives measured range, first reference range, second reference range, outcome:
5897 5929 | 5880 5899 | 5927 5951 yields -3.2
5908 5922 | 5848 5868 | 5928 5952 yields 0.4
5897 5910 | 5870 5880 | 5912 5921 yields 0.6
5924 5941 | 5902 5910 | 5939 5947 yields -0.2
